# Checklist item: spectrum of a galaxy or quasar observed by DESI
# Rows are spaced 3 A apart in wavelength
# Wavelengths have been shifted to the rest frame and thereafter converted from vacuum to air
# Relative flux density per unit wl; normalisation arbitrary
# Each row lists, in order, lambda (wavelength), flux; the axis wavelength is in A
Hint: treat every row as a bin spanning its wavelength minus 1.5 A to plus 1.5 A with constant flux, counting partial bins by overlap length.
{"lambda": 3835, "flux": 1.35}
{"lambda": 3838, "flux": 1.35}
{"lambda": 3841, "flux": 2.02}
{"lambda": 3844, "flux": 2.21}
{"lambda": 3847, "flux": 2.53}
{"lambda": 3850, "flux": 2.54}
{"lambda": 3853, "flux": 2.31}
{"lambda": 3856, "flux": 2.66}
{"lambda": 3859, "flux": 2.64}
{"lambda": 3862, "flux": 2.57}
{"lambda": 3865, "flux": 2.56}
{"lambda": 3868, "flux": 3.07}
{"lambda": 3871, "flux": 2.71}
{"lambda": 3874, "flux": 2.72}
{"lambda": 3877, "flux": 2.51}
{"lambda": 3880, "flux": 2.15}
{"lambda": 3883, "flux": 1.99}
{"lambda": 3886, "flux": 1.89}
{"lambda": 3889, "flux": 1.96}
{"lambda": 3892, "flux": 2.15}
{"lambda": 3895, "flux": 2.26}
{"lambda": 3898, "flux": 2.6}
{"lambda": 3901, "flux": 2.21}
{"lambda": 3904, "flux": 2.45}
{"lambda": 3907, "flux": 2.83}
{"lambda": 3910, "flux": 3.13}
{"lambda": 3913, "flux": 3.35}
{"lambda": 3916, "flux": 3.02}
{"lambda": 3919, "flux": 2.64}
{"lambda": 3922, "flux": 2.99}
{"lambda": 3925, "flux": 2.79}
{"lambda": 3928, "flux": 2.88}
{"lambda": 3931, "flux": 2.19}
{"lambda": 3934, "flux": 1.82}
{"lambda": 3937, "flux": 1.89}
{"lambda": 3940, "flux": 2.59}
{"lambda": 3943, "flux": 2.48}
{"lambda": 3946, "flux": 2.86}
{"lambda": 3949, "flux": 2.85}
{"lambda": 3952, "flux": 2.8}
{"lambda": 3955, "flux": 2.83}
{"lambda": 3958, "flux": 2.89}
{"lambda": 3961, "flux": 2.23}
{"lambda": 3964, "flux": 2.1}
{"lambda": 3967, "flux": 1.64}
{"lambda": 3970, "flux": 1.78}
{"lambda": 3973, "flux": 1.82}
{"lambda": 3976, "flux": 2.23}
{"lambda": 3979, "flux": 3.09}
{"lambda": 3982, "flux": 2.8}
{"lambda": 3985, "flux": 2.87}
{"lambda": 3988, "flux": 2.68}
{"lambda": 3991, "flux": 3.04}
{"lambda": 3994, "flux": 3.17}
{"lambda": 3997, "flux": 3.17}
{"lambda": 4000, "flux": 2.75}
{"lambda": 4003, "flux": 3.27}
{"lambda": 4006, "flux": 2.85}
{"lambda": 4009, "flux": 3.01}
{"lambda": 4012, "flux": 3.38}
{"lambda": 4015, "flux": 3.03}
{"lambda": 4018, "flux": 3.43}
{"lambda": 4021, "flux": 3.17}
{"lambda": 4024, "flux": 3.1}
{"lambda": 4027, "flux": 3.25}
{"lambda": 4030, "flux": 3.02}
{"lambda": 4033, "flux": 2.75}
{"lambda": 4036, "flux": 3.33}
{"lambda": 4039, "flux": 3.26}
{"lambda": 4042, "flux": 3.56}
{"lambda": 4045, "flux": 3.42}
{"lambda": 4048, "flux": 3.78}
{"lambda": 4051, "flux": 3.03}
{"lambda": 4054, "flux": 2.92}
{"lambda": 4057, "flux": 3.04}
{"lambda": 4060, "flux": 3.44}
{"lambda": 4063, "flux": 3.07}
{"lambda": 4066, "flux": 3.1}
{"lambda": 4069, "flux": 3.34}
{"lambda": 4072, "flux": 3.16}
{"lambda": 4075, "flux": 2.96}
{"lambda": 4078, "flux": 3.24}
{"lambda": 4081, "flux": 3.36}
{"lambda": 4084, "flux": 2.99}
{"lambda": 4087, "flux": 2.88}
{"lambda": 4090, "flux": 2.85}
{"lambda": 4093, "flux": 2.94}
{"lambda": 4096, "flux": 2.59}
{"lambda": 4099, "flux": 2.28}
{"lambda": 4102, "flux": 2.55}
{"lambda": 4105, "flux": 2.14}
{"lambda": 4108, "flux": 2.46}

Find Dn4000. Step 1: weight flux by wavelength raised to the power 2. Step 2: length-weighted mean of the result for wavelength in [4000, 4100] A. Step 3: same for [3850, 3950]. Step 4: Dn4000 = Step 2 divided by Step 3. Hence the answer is 1.3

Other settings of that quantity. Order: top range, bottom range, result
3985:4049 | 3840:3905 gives 1.41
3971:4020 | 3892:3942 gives 1.17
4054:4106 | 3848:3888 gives 1.32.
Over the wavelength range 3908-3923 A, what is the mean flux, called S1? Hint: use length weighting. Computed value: 3.02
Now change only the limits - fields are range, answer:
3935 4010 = 2.62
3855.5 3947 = 2.53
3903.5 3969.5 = 2.59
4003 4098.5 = 3.13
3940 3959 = 2.77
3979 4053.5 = 3.13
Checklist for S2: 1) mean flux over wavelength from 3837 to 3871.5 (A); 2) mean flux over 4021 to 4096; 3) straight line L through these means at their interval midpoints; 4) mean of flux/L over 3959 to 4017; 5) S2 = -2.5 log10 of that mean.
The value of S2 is 0.09 mag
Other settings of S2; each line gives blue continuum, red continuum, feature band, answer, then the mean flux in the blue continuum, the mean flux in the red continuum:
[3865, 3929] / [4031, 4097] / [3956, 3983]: 0.23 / 2.58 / 3.14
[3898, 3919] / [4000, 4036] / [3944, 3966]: 0.12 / 2.8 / 3.11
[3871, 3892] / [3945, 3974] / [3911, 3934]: -0.20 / 2.24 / 2.38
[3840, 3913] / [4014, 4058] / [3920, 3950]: 0.09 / 2.47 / 3.21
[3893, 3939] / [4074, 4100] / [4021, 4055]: -0.14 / 2.6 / 2.91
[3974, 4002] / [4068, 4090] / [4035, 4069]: -0.08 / 2.86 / 3.11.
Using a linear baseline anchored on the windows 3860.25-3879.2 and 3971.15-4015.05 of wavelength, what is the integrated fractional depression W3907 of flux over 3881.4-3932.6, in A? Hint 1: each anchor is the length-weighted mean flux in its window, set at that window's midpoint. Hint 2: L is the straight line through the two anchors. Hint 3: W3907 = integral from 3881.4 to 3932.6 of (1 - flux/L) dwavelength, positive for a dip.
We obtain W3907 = 3.4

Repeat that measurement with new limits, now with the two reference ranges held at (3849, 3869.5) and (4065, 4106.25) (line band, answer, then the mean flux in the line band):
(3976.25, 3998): -1.2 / 2.93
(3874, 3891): 3.2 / 2.16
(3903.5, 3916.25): -1.5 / 2.99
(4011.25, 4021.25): -1.6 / 3.25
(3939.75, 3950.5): 0.1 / 2.71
